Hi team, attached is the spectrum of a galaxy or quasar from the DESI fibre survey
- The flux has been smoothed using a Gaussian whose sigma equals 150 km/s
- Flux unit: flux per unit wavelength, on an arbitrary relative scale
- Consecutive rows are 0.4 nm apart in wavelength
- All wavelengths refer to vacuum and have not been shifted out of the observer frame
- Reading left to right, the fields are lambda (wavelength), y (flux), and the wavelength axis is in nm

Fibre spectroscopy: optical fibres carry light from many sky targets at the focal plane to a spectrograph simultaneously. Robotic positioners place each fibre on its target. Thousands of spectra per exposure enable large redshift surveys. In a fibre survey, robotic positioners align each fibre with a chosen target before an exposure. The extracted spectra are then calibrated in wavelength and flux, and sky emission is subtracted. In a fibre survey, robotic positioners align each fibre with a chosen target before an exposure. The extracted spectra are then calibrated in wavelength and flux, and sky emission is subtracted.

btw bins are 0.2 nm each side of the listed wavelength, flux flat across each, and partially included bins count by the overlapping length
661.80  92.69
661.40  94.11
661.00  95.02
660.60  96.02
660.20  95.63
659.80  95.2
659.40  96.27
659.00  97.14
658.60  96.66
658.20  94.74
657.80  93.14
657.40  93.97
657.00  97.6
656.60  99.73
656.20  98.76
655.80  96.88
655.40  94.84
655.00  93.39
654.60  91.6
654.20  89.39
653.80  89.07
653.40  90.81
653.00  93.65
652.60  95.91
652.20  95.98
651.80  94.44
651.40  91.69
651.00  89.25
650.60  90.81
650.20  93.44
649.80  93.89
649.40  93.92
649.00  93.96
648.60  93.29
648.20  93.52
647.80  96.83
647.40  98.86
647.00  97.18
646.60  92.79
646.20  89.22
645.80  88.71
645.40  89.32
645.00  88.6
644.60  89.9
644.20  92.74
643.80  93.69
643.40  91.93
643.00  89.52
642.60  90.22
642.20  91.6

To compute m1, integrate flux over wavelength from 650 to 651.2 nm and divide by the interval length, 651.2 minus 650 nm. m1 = 91.2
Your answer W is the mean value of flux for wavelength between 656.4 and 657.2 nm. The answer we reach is 98.7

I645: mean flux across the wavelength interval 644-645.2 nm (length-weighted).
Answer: 90.4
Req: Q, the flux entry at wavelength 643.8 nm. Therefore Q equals 93.69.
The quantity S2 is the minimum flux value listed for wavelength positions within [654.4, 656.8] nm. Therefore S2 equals 91.6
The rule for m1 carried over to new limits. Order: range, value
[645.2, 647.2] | 91.4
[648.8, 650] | 93.9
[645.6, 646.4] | 89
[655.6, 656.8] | 98.5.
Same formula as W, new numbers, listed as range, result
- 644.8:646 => 88.9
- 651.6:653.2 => 95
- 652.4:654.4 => 91.8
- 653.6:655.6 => 91.7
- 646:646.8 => 91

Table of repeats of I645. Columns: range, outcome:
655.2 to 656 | 95.9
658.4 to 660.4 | 96.2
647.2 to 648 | 97.8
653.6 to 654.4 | 89.2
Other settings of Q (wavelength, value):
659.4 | 96.27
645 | 88.6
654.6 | 91.6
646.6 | 92.79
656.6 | 99.73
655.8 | 96.88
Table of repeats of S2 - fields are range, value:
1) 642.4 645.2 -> 88.6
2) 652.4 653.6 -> 90.81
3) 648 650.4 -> 93.29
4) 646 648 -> 89.22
